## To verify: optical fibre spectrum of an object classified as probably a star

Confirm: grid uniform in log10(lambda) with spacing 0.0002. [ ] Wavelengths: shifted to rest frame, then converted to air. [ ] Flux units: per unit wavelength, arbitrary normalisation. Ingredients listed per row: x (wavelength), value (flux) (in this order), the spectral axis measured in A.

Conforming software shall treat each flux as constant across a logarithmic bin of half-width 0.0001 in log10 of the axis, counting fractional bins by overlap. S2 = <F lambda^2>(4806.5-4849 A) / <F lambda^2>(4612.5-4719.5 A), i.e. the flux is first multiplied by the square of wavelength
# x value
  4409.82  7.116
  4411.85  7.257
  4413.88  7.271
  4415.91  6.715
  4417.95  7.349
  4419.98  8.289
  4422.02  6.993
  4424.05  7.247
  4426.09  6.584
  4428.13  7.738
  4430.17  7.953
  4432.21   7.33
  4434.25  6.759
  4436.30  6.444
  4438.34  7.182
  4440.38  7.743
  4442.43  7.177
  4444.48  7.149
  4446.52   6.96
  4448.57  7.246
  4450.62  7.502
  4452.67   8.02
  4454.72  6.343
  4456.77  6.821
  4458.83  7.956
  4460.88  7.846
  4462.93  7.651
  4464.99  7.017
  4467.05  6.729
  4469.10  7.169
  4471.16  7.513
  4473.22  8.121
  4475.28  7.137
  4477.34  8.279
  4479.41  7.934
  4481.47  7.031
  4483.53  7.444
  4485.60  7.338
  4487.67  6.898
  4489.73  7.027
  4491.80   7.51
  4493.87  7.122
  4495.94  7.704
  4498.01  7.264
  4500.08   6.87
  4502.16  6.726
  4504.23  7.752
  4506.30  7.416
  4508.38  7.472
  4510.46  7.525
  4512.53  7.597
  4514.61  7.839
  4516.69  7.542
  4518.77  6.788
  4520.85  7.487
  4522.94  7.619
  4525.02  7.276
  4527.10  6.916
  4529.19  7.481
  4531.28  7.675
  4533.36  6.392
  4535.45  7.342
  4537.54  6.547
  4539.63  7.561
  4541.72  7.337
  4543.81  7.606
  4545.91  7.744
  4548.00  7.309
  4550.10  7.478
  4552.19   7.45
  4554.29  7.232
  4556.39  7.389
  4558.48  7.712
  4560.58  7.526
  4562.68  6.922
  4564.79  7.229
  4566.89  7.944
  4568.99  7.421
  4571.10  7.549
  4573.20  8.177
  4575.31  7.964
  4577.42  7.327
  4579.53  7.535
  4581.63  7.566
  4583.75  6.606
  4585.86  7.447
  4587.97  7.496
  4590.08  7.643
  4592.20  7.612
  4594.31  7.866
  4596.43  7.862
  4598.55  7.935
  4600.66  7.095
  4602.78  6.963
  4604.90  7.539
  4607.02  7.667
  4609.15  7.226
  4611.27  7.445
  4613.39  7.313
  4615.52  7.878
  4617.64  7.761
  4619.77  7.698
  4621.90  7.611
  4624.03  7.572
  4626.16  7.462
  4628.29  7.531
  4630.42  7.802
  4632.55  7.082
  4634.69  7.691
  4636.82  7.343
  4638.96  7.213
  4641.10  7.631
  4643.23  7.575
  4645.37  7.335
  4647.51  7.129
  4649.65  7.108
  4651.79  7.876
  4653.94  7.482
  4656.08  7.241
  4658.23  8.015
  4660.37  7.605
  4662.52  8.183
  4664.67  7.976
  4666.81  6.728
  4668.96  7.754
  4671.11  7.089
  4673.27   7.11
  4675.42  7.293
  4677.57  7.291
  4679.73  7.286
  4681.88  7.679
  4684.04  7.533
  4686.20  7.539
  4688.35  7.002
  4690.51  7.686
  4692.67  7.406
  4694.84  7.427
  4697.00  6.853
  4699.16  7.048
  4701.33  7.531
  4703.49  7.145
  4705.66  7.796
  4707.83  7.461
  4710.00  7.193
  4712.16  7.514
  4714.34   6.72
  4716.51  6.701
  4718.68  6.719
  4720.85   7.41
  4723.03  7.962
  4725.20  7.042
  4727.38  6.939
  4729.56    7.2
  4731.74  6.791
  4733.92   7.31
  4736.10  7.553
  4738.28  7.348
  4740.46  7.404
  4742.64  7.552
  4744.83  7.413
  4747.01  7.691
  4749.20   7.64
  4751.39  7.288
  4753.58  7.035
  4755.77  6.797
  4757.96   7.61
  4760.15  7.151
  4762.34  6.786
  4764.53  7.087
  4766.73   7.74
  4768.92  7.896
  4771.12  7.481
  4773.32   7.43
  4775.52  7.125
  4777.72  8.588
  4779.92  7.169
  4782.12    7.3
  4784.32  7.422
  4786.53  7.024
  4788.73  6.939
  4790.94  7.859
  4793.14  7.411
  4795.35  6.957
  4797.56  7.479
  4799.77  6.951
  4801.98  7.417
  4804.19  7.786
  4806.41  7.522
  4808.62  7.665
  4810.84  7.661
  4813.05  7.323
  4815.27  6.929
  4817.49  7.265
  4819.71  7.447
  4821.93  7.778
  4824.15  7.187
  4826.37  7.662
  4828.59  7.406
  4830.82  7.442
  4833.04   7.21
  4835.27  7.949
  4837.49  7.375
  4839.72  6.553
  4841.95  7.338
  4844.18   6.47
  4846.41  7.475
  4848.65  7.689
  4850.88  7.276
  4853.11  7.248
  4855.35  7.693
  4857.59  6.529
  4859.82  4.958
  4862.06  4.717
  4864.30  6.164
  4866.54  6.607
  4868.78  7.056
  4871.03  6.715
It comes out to 1.06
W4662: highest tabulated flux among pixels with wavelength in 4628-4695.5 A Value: 8.183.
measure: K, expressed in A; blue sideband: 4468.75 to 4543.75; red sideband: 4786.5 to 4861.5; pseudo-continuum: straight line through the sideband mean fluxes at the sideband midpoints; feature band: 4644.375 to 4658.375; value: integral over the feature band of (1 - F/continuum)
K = -0.22 A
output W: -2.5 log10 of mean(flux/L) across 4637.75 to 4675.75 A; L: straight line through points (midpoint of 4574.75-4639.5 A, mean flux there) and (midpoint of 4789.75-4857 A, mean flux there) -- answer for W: 0.002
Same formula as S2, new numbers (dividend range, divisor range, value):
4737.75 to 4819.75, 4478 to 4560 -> 1.12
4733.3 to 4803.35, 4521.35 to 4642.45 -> 1.07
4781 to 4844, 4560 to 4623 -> 1.07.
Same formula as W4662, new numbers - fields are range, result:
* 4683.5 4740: 7.962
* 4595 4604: 7.935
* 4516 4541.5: 7.675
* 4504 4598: 8.177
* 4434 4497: 8.279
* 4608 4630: 7.878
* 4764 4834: 8.588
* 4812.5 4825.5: 7.778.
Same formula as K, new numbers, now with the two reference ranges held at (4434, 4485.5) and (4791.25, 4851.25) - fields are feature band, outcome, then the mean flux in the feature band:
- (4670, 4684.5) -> 0.07 A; 7.32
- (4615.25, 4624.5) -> -0.44 A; 7.7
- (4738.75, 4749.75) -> -0.25 A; 7.53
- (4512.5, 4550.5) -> 0.03 A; 7.33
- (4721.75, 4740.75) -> 0.20 A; 7.28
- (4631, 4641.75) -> -0.08 A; 7.4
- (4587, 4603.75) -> -0.49 A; 7.56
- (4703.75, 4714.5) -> -0.03 A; 7.37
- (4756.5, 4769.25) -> 0.05 A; 7.34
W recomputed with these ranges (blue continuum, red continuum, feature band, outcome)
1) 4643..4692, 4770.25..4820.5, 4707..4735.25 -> 0.042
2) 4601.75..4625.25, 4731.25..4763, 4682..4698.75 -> 0.006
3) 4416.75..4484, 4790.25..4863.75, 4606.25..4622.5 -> -0.042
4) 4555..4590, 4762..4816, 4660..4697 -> 0.004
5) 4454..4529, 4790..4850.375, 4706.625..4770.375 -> 0.014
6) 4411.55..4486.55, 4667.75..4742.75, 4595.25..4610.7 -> -0.024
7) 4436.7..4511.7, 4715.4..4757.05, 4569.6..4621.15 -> -0.036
